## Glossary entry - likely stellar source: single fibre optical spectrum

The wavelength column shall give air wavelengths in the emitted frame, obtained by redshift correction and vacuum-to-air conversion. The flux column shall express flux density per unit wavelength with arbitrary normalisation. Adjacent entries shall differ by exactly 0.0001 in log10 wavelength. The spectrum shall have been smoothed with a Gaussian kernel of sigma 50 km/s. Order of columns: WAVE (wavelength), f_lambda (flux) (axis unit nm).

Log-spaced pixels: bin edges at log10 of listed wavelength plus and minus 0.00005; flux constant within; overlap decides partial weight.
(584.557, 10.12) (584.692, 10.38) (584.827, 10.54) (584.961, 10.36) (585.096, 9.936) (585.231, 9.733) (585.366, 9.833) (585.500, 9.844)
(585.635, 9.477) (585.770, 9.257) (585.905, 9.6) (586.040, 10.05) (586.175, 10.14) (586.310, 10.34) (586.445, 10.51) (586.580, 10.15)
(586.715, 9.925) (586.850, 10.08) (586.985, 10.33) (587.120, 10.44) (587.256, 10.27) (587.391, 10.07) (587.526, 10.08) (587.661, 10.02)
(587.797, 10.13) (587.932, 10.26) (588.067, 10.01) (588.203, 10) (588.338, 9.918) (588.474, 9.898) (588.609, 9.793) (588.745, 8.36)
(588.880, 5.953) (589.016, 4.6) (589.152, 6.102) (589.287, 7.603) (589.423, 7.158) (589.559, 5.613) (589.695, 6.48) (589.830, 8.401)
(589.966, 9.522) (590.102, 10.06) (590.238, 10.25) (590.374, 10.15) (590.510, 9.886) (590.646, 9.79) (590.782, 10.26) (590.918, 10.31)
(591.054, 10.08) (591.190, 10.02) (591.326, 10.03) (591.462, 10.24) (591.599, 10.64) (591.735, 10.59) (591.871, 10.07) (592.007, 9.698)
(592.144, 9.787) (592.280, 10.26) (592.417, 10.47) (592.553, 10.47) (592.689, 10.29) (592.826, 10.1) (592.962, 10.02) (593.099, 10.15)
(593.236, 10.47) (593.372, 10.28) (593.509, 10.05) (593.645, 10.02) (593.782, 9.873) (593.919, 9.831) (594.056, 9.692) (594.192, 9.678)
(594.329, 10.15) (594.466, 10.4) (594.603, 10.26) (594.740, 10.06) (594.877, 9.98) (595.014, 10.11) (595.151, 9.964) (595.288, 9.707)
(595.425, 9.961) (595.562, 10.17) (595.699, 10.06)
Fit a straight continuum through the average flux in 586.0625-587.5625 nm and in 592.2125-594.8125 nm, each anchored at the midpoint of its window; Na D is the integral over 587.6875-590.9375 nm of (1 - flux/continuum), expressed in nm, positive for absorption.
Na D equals 0.45 nm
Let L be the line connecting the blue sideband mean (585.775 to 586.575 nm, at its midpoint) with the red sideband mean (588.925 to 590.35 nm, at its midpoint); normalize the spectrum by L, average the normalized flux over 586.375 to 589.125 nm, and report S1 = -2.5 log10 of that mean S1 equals -0.06 mag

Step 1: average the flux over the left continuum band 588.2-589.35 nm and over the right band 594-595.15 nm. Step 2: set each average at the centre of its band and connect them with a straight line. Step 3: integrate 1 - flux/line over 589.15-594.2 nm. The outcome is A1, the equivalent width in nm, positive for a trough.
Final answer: -0.36 nm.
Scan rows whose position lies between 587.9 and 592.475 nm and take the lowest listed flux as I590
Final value 4.6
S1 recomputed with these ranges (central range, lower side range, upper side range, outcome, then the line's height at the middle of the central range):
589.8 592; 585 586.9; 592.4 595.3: 0.00 mag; 10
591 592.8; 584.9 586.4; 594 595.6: -0.02 mag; 9.97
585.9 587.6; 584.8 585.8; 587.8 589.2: -0.10 mag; 9.29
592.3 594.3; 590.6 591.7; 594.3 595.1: 0.01 mag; 10.2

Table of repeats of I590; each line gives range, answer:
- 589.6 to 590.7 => 6.48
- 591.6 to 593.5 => 9.698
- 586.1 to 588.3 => 9.925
